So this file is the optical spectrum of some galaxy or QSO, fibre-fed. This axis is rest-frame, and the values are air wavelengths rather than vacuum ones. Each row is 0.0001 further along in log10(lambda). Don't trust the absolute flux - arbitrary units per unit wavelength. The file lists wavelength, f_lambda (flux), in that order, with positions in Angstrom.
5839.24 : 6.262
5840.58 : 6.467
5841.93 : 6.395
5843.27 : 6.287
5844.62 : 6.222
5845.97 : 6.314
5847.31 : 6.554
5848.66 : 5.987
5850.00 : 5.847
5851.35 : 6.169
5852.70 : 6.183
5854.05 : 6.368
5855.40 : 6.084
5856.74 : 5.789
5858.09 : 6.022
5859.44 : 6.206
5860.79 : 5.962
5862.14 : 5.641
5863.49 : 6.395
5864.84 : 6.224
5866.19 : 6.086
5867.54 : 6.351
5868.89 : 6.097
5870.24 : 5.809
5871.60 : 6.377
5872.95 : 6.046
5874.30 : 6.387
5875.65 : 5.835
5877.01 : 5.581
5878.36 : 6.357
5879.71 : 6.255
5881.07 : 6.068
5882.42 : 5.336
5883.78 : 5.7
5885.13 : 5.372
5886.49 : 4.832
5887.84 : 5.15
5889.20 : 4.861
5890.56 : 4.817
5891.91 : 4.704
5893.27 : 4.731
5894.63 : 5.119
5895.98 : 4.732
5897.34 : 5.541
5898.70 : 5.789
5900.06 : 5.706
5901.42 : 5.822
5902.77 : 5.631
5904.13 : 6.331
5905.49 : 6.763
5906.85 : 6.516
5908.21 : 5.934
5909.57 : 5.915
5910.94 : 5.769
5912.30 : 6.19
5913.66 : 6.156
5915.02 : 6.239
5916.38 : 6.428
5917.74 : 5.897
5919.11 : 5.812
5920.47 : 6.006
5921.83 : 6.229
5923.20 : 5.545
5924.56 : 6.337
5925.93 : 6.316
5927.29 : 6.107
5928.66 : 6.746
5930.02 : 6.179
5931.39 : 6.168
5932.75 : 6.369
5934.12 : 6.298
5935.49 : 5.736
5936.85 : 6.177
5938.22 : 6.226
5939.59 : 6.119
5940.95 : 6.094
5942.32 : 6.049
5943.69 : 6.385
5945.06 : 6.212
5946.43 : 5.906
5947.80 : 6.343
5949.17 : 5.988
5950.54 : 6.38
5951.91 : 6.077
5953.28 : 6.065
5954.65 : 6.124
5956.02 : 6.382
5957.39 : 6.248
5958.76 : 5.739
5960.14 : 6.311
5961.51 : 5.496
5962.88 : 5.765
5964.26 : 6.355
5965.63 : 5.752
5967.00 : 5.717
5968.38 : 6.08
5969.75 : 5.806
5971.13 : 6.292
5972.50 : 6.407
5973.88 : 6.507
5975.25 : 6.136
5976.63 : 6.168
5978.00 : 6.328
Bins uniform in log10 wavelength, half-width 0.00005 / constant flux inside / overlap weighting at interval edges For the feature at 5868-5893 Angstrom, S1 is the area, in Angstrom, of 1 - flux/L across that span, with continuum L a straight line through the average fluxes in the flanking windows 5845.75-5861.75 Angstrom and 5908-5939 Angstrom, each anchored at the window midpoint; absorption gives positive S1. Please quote 2.0 Angstrom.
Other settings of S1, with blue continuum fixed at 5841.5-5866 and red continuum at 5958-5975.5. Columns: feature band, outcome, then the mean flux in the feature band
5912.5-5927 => -0.1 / 6.1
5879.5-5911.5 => 2.9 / 5.55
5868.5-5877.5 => 0.1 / 6.02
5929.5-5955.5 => -0.4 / 6.15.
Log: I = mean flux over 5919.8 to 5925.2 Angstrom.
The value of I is 6.03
